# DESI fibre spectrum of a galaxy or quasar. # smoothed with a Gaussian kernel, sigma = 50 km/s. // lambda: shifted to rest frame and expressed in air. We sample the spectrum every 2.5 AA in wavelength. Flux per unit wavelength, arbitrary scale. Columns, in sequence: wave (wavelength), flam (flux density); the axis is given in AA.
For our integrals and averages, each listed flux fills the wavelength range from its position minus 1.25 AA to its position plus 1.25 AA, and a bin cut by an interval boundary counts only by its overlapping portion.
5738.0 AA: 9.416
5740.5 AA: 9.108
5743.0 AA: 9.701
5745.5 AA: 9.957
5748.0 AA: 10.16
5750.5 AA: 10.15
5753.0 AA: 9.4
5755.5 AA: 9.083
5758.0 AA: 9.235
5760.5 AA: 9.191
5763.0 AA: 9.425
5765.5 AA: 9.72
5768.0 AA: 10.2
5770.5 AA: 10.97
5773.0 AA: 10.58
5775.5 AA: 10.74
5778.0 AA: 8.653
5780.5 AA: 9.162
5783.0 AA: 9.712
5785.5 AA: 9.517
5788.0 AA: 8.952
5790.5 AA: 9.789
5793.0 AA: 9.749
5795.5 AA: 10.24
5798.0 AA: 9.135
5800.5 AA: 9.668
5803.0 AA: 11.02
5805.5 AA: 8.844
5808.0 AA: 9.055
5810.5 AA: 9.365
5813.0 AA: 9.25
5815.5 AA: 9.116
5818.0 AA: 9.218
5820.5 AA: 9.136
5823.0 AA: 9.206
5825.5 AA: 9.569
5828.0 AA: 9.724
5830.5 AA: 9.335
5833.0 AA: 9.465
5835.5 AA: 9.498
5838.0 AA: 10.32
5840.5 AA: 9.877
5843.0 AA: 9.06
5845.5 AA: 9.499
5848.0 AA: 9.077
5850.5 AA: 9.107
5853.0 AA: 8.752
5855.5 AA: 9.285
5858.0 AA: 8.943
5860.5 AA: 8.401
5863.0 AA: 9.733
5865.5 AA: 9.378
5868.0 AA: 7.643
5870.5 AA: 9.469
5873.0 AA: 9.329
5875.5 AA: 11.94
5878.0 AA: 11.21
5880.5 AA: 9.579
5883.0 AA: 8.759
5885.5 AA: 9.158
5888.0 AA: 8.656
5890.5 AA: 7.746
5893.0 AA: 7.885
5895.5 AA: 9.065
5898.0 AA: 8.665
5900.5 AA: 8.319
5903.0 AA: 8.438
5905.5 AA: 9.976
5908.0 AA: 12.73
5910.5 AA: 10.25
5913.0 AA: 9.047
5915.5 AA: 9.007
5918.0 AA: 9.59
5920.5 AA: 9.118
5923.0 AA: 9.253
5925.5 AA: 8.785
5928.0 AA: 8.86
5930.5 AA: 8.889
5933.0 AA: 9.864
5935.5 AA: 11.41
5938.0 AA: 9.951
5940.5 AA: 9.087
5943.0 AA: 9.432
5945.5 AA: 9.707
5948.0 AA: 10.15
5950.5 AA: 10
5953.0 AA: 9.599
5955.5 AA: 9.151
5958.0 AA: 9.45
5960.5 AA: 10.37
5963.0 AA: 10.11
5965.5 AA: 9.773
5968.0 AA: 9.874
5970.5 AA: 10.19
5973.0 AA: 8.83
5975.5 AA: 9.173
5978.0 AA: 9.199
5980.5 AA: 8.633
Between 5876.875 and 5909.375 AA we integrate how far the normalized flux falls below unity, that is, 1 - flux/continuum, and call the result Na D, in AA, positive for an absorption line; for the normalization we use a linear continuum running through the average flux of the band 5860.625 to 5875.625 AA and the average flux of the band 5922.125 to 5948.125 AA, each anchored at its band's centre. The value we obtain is 0.6 AA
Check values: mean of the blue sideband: 9.32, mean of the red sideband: 9.56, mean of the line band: 9.24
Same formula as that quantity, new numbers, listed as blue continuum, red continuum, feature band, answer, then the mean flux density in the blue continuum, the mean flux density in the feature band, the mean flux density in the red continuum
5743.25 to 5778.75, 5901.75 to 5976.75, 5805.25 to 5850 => 1.8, 9.83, 9.37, 9.67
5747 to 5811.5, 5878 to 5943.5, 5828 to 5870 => 1.2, 9.68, 9.23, 9.32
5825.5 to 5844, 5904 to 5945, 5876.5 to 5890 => 0.3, 9.62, 9.42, 9.7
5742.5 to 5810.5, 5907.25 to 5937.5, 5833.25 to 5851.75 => 0.4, 9.7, 9.49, 9.69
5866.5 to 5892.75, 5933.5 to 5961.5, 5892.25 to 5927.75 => 0.9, 9.29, 9.3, 9.84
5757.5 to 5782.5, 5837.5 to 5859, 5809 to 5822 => 0.4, 9.8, 9.21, 9.29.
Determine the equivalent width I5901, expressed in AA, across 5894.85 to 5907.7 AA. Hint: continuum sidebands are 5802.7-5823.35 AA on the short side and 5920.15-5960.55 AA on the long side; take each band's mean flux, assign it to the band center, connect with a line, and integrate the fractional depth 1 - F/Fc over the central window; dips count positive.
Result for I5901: 0.4 AA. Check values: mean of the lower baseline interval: 9.29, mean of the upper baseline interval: 9.58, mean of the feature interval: 9.17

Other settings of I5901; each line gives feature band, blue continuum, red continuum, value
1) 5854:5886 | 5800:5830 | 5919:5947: 0.0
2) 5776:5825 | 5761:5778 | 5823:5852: 1.9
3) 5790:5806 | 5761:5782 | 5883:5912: -0.1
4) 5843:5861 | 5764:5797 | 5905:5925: 1.5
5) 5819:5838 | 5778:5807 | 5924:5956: 0.2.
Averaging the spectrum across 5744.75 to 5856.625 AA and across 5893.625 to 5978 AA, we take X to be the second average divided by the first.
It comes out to 1.00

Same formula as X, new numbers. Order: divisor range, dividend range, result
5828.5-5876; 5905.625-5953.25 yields 1.04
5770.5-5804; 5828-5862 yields 0.95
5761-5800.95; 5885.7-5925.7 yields 0.94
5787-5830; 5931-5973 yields 1.04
